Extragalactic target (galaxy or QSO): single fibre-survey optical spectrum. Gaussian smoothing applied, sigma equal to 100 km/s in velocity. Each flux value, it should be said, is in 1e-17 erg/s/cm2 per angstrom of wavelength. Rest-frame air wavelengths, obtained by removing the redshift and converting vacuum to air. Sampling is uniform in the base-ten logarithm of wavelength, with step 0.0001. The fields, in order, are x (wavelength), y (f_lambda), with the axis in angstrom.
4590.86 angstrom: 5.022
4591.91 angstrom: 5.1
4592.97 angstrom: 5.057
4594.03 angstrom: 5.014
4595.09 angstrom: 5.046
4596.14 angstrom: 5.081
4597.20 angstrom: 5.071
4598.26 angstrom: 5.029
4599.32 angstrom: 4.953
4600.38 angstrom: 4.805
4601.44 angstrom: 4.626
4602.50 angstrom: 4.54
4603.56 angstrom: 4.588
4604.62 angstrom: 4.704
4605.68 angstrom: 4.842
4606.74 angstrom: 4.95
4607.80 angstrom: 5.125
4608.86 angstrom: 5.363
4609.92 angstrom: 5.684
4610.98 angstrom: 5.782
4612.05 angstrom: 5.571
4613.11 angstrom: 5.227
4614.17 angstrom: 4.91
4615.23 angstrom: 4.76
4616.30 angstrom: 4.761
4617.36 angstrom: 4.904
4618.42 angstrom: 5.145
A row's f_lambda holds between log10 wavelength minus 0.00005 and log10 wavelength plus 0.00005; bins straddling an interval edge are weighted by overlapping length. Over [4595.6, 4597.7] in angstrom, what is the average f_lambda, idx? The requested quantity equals 5.09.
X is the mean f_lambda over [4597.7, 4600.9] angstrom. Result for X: 4.93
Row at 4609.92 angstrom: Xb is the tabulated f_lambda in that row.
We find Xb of 5.684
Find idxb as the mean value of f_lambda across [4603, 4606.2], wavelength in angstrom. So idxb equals 4.71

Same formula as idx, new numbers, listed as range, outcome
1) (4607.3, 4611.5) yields 5.5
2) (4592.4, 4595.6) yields 5.03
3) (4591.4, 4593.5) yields 5.07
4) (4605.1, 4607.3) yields 4.9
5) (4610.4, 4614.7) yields 5.38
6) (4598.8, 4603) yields 4.73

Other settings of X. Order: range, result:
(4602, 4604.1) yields 4.57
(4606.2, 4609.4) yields 5.15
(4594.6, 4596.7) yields 5.08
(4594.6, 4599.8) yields 5.04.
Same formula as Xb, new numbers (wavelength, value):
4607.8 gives 5.125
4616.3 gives 4.761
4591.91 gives 5.1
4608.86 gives 5.363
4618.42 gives 5.145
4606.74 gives 4.95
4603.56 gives 4.588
